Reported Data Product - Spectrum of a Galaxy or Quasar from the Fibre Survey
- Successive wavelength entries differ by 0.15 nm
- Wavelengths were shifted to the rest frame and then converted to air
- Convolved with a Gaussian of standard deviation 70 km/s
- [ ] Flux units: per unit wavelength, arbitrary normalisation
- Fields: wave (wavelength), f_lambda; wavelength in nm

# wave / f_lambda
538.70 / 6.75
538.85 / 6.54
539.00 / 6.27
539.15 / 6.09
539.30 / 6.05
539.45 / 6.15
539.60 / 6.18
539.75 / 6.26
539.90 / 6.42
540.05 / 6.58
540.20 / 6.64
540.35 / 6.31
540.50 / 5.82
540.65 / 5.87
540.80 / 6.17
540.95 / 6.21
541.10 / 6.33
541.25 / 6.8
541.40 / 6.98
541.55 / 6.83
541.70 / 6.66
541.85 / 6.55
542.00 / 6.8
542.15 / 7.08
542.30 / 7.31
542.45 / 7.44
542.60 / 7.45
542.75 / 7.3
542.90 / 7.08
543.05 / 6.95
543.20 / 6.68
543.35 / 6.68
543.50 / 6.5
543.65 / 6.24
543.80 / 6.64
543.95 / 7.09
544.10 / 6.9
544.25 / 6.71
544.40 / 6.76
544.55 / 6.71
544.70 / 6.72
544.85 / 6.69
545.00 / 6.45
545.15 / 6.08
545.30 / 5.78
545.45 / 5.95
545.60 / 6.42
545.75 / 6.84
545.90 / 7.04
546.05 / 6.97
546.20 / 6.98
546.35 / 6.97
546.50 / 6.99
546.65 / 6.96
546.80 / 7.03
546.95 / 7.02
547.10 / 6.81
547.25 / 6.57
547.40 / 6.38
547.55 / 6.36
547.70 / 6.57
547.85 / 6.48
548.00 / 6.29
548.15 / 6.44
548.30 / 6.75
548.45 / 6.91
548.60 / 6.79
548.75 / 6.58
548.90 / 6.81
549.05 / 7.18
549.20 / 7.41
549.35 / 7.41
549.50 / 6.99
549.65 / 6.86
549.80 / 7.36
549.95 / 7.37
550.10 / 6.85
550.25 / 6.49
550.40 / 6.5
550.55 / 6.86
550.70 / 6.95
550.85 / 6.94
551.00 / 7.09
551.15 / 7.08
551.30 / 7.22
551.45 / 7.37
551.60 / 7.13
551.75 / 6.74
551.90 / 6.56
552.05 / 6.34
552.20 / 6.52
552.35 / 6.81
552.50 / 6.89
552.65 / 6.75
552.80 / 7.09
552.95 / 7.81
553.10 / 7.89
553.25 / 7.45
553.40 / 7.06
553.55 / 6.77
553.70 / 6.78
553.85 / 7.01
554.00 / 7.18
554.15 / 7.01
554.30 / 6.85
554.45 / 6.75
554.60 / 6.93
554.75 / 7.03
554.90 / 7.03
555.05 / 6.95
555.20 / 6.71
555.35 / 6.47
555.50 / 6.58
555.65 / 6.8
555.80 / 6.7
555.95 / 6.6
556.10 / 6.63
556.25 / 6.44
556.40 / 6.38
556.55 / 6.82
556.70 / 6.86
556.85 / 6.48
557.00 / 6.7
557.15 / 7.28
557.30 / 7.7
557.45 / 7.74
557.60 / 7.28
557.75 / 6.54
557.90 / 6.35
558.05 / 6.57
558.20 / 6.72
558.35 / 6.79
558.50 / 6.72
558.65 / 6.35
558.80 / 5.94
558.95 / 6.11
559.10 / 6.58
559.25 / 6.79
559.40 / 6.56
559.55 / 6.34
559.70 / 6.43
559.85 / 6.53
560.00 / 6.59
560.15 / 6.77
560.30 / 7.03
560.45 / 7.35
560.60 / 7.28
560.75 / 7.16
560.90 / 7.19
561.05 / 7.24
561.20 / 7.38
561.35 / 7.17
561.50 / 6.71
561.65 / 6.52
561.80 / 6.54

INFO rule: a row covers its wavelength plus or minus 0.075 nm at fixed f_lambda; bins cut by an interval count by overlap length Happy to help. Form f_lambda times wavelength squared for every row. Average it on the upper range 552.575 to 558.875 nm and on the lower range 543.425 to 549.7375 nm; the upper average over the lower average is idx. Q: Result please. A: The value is 1.06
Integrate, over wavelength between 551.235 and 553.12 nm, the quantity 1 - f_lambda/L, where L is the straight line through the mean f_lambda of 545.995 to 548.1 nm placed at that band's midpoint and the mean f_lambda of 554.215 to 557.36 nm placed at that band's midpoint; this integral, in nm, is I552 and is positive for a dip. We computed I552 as -0.06 nm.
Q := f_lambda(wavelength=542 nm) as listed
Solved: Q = 6.8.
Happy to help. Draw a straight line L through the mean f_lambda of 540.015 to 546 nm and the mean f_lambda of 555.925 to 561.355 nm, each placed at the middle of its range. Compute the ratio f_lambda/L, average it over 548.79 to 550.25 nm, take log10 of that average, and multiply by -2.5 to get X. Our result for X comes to -0.06 mag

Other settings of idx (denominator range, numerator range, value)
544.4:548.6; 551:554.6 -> 1.08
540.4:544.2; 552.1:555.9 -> 1.08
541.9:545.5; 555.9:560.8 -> 1.05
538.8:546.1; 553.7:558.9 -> 1.08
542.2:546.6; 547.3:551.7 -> 1.03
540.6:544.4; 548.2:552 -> 1.06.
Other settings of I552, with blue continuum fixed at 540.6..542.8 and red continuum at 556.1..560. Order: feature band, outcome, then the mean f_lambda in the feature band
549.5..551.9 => -0.09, 6.97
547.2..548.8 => 0.05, 6.56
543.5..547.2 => 0.04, 6.69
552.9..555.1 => -0.13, 7.09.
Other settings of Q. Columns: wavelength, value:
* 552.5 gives 6.89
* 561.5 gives 6.71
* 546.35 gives 6.97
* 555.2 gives 6.71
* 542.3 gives 7.31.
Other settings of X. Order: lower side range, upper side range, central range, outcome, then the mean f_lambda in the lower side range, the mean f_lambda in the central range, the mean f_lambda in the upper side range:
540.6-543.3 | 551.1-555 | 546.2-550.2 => 0.011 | 6.81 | 6.85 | 7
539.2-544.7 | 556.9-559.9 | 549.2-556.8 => -0.038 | 6.64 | 6.92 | 6.7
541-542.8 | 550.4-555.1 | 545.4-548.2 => 0.043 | 6.95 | 6.7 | 6.99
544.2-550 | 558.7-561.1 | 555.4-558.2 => -0.010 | 6.75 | 6.8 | 6.73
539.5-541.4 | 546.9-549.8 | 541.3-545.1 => -0.059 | 6.32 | 6.84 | 6.78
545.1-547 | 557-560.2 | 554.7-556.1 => -0.009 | 6.7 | 6.75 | 6.7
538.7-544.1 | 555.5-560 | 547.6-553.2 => -0.044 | 6.6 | 6.92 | 6.68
